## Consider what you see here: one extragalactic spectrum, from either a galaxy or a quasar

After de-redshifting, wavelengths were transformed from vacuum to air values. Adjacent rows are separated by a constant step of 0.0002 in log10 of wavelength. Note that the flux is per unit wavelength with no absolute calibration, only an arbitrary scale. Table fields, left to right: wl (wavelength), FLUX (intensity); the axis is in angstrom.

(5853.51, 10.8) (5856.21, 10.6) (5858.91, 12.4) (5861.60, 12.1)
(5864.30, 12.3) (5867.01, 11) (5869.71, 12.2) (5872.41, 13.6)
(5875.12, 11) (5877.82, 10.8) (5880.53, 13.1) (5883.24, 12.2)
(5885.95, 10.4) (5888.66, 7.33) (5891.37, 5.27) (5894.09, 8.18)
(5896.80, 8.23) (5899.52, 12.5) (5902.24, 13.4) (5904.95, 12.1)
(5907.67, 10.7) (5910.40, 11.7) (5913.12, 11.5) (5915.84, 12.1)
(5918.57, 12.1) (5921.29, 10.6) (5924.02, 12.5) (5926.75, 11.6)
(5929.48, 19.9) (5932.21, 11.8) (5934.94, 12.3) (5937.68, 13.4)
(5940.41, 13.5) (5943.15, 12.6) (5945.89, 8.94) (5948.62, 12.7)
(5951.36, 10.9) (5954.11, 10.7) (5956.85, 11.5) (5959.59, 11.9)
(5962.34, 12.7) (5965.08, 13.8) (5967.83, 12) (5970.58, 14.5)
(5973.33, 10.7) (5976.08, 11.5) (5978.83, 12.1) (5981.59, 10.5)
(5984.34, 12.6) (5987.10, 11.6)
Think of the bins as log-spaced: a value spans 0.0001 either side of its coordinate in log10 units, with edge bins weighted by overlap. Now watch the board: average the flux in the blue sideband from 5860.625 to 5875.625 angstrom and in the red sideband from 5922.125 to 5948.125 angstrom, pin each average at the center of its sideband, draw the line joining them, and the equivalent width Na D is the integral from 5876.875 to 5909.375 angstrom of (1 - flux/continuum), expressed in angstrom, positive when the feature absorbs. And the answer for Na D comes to 5.3 angstrom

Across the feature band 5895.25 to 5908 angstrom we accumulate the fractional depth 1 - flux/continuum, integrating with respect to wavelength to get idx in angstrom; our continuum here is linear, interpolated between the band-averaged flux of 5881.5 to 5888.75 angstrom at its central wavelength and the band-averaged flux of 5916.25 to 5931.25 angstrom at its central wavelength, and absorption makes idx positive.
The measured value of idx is 0.4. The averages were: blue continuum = 10.6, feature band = 11.4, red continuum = 13.2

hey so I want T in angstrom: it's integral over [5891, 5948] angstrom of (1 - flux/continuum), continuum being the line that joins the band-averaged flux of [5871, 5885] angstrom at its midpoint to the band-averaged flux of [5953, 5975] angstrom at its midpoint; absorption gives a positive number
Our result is 1.75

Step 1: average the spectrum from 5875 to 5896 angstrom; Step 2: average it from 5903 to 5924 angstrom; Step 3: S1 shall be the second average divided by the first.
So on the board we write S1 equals 1.21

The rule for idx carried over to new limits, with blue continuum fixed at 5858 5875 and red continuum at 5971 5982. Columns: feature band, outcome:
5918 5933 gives -1.7 angstrom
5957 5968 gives -0.9 angstrom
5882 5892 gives 2.5 angstrom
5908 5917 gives 0.2 angstrom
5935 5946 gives -0.7 angstrom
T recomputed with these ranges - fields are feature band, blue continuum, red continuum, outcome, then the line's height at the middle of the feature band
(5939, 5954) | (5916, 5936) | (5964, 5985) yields 1.15 angstrom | 12.6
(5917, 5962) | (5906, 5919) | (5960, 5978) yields -1.15 angstrom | 12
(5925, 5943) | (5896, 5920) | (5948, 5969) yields -2.75 angstrom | 11.8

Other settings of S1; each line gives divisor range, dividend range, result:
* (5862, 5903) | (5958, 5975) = 1.17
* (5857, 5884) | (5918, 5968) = 1.03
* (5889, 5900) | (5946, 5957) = 1.38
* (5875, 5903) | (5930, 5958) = 1.19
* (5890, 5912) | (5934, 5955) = 1.16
